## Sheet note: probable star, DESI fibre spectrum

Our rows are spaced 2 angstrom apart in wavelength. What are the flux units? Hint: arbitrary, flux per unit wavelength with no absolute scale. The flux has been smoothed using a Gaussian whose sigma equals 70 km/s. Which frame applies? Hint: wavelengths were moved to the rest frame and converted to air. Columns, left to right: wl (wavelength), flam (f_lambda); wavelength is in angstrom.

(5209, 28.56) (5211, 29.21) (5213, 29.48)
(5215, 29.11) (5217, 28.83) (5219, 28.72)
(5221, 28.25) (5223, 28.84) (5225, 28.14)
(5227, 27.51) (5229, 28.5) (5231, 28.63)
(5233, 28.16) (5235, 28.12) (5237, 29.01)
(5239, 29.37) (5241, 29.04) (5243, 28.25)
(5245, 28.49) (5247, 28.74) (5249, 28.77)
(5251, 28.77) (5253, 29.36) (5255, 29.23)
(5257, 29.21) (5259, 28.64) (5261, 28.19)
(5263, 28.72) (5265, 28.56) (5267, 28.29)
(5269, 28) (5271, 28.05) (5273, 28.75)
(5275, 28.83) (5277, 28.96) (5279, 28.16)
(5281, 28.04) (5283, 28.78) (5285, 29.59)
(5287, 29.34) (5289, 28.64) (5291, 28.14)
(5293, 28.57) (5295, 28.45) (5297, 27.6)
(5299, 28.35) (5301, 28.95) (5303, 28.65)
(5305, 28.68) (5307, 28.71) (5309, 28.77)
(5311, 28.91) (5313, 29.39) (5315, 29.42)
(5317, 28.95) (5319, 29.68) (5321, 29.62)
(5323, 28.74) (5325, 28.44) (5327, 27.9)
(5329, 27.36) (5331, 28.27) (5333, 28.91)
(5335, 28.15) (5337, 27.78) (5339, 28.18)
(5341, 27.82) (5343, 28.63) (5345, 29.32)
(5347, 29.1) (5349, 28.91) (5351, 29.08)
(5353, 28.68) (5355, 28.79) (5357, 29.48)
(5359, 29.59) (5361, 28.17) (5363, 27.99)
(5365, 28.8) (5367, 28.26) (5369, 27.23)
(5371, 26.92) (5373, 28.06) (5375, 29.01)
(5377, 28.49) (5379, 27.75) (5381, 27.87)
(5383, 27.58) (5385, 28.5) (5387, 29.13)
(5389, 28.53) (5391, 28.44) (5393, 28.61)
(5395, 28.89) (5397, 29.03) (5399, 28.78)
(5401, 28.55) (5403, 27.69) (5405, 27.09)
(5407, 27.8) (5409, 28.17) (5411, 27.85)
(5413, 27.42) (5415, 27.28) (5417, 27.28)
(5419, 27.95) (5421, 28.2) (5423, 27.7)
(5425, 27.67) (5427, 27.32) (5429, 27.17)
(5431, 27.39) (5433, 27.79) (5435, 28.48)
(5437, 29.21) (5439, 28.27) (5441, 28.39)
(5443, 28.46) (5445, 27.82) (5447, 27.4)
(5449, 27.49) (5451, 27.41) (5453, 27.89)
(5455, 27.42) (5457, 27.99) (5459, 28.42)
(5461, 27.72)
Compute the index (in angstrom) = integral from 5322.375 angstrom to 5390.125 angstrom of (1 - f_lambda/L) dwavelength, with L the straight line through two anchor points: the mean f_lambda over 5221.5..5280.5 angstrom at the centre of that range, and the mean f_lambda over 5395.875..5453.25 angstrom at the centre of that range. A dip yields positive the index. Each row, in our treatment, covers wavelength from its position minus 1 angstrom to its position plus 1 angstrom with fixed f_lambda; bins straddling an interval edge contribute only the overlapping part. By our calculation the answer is -0.5 angstrom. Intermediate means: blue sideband 28.6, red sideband 27.9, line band 28.4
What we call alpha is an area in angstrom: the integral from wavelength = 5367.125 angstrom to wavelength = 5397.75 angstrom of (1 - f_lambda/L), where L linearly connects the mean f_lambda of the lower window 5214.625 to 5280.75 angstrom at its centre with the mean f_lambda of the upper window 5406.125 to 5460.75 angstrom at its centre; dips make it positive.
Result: -0.2 angstrom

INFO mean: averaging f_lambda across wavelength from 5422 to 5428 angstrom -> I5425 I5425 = 27.6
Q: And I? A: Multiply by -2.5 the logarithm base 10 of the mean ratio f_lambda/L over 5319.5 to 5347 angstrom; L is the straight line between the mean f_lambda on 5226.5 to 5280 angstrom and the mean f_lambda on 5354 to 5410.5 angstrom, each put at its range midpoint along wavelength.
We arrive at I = 0.00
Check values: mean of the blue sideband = 28.6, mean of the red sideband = 28.3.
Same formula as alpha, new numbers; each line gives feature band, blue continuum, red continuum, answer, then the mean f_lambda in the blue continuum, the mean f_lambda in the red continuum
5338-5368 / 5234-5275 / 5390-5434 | -0.55 angstrom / 28.7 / 27.9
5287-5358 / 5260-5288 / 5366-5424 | -0.71 angstrom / 28.6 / 28.1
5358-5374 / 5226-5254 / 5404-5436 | -0.10 angstrom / 28.6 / 27.7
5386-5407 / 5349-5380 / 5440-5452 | -0.18 angstrom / 28.4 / 27.8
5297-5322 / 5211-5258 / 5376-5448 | -0.45 angstrom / 28.7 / 28.1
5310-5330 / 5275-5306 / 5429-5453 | -0.26 angstrom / 28.6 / 28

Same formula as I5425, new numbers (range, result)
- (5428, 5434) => 27.4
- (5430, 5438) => 28.2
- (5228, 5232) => 28.6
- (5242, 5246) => 28.4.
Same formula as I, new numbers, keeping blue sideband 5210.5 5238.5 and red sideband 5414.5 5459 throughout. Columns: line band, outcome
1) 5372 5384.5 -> 0.00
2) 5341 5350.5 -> -0.03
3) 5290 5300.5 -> 0.00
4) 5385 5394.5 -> -0.03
